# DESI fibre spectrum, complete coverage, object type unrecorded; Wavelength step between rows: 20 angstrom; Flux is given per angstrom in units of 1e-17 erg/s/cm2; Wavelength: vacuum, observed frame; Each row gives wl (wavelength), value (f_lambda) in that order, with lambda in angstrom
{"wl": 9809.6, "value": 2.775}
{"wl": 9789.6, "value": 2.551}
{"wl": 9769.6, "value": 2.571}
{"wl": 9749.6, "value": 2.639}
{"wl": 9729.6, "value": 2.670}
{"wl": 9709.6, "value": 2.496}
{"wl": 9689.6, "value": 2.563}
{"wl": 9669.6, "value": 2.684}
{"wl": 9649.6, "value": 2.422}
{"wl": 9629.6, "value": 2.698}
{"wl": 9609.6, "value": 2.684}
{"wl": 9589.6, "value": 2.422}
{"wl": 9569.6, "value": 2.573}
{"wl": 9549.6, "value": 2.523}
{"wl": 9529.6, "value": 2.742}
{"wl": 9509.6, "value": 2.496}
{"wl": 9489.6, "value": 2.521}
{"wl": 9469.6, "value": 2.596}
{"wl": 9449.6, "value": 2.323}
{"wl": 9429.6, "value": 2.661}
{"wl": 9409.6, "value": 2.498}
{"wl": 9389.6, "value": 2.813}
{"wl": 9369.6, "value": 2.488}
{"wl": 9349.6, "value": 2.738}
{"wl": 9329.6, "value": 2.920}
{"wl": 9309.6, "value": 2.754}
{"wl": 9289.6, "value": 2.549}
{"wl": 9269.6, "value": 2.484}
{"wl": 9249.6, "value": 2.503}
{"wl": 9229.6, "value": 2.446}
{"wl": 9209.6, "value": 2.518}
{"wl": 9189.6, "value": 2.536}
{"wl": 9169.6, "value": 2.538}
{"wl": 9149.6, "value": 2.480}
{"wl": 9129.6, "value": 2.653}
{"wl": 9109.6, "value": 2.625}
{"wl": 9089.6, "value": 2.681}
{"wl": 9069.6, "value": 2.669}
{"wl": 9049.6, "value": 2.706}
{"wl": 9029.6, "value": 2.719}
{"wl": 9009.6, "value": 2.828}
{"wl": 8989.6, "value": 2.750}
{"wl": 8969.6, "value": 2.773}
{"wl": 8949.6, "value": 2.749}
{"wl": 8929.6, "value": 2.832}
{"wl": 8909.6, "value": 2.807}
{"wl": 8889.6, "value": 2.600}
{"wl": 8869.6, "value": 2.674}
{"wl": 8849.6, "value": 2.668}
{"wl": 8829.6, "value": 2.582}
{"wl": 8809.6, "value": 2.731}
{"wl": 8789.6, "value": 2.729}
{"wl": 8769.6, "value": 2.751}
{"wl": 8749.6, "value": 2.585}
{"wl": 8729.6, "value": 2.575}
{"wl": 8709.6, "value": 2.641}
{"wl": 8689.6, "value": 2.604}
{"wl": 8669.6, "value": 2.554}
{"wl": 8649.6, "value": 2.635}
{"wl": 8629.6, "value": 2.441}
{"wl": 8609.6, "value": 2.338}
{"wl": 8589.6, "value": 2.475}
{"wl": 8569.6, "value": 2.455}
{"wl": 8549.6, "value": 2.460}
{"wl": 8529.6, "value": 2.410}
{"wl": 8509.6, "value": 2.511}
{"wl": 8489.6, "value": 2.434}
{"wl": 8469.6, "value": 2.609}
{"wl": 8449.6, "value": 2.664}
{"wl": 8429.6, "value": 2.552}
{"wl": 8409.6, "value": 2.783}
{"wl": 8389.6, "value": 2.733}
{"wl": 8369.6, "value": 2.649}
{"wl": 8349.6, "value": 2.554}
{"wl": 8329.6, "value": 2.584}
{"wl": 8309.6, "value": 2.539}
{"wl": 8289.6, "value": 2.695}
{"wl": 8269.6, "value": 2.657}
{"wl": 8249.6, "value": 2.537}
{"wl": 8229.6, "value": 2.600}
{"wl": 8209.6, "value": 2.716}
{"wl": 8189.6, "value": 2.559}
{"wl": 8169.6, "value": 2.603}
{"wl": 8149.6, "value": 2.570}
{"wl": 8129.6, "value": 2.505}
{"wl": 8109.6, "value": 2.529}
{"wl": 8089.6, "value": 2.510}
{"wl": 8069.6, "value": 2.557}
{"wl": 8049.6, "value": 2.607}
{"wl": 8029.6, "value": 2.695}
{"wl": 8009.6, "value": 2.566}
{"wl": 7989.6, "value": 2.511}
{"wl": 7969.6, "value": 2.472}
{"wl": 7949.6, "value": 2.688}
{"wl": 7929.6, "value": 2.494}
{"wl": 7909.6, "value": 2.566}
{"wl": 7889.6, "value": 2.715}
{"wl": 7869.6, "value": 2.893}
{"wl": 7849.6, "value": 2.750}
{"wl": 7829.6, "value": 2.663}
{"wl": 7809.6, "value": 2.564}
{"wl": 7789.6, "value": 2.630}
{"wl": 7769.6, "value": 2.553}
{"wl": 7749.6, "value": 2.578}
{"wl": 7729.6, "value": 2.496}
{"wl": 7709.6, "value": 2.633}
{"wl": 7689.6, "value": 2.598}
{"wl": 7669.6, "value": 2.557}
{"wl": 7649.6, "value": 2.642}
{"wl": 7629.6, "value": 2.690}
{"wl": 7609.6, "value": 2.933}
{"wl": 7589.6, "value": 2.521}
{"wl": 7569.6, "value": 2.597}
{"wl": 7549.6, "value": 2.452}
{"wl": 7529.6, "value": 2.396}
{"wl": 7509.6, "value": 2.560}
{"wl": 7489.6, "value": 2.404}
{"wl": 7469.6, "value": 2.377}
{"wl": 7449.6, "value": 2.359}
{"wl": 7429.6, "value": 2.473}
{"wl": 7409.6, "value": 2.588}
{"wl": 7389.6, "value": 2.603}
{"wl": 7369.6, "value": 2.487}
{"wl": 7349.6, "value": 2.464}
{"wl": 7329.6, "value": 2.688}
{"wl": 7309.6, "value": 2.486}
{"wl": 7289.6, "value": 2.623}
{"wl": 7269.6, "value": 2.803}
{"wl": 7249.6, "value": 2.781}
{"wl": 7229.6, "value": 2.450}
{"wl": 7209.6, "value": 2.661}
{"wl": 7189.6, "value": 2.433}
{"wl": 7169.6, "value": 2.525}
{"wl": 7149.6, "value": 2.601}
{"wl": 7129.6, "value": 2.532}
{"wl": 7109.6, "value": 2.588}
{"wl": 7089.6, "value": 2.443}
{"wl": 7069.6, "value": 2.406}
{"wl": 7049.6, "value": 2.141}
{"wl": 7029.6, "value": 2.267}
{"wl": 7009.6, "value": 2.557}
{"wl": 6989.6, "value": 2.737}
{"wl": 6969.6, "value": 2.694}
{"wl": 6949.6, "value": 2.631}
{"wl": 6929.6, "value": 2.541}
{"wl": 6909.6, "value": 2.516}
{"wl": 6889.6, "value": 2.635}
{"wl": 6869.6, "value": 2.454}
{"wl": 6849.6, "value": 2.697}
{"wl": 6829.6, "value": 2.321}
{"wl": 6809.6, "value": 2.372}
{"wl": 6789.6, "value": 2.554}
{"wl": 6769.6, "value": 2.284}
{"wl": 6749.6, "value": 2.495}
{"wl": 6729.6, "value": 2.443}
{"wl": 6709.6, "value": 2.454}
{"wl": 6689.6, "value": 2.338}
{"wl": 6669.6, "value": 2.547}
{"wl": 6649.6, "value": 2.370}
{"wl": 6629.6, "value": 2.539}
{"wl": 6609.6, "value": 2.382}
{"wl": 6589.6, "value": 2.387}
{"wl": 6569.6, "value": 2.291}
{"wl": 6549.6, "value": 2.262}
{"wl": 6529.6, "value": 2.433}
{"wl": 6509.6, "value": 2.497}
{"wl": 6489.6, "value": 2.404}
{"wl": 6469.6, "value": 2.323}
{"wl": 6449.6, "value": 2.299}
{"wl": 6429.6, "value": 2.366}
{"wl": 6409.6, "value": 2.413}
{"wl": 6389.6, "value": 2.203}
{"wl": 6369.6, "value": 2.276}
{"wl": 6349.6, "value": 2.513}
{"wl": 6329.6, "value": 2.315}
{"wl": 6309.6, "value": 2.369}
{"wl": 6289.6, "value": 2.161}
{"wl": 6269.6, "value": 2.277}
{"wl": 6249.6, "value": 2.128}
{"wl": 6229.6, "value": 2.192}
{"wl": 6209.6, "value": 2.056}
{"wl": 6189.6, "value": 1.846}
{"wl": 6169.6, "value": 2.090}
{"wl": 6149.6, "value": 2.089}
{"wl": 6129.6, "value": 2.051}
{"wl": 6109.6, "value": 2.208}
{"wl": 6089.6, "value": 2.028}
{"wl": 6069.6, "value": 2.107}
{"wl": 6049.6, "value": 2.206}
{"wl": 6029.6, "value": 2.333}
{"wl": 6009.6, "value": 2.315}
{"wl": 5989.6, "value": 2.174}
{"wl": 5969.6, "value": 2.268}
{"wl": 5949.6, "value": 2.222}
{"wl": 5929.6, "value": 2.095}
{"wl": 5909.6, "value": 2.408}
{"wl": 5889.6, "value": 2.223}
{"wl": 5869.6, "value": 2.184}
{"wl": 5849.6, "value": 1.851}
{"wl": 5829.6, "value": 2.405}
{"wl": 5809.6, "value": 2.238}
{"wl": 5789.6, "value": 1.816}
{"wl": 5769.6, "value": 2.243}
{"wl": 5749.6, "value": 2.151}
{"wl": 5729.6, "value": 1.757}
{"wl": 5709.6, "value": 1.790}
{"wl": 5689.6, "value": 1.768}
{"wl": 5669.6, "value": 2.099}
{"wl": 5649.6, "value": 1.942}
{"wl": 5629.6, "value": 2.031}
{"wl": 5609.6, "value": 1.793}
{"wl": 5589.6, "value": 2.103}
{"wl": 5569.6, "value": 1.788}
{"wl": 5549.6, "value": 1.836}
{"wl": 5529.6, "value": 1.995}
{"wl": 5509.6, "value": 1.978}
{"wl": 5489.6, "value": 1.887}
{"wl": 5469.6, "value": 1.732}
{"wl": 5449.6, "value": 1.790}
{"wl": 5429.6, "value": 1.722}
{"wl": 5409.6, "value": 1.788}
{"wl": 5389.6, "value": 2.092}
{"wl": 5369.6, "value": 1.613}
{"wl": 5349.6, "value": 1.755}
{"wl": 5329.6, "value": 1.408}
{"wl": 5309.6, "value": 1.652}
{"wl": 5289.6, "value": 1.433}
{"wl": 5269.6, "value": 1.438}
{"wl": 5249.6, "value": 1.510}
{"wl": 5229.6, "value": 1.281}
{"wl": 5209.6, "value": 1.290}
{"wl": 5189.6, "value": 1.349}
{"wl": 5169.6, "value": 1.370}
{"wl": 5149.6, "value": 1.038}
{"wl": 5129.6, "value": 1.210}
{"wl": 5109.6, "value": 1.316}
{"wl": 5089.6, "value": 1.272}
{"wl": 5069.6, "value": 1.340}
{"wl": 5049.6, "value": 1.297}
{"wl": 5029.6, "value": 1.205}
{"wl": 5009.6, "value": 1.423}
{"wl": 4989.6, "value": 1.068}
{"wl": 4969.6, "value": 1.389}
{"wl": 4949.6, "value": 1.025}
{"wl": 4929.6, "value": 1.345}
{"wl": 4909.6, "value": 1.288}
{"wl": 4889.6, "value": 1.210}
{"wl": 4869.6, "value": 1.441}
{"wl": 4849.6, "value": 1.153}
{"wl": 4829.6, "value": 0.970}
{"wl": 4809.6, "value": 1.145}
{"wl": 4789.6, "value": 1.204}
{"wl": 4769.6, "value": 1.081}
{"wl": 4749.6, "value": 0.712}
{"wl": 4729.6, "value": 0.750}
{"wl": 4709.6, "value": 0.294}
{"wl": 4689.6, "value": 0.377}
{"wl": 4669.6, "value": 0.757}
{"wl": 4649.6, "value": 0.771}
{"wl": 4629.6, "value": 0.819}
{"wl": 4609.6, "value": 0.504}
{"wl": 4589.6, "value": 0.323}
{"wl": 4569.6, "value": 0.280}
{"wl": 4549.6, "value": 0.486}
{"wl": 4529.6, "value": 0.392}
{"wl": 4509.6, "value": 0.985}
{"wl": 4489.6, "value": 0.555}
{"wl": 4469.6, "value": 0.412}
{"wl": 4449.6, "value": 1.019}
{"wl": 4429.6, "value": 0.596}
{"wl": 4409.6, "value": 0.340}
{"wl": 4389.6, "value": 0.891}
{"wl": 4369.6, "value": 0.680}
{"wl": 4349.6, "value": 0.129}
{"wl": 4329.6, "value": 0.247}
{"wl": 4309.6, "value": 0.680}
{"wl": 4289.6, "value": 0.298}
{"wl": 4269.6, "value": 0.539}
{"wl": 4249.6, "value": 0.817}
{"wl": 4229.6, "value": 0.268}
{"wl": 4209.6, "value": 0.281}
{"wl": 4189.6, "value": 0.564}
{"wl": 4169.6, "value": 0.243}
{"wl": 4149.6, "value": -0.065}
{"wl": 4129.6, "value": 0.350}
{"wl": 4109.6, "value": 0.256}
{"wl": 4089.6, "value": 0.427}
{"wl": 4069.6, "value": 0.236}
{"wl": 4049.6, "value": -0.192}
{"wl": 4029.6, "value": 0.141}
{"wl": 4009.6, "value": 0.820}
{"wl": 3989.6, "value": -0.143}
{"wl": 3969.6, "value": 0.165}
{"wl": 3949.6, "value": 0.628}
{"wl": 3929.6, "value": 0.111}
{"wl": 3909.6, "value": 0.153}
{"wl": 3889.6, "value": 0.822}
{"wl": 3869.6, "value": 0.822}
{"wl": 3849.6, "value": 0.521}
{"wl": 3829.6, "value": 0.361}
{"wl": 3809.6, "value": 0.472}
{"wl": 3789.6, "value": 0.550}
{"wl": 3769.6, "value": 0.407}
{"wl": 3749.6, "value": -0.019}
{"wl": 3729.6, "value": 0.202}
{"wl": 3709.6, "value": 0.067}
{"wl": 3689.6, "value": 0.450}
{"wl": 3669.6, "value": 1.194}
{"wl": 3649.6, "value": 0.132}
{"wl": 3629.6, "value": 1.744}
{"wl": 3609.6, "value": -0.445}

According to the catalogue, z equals 0.195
